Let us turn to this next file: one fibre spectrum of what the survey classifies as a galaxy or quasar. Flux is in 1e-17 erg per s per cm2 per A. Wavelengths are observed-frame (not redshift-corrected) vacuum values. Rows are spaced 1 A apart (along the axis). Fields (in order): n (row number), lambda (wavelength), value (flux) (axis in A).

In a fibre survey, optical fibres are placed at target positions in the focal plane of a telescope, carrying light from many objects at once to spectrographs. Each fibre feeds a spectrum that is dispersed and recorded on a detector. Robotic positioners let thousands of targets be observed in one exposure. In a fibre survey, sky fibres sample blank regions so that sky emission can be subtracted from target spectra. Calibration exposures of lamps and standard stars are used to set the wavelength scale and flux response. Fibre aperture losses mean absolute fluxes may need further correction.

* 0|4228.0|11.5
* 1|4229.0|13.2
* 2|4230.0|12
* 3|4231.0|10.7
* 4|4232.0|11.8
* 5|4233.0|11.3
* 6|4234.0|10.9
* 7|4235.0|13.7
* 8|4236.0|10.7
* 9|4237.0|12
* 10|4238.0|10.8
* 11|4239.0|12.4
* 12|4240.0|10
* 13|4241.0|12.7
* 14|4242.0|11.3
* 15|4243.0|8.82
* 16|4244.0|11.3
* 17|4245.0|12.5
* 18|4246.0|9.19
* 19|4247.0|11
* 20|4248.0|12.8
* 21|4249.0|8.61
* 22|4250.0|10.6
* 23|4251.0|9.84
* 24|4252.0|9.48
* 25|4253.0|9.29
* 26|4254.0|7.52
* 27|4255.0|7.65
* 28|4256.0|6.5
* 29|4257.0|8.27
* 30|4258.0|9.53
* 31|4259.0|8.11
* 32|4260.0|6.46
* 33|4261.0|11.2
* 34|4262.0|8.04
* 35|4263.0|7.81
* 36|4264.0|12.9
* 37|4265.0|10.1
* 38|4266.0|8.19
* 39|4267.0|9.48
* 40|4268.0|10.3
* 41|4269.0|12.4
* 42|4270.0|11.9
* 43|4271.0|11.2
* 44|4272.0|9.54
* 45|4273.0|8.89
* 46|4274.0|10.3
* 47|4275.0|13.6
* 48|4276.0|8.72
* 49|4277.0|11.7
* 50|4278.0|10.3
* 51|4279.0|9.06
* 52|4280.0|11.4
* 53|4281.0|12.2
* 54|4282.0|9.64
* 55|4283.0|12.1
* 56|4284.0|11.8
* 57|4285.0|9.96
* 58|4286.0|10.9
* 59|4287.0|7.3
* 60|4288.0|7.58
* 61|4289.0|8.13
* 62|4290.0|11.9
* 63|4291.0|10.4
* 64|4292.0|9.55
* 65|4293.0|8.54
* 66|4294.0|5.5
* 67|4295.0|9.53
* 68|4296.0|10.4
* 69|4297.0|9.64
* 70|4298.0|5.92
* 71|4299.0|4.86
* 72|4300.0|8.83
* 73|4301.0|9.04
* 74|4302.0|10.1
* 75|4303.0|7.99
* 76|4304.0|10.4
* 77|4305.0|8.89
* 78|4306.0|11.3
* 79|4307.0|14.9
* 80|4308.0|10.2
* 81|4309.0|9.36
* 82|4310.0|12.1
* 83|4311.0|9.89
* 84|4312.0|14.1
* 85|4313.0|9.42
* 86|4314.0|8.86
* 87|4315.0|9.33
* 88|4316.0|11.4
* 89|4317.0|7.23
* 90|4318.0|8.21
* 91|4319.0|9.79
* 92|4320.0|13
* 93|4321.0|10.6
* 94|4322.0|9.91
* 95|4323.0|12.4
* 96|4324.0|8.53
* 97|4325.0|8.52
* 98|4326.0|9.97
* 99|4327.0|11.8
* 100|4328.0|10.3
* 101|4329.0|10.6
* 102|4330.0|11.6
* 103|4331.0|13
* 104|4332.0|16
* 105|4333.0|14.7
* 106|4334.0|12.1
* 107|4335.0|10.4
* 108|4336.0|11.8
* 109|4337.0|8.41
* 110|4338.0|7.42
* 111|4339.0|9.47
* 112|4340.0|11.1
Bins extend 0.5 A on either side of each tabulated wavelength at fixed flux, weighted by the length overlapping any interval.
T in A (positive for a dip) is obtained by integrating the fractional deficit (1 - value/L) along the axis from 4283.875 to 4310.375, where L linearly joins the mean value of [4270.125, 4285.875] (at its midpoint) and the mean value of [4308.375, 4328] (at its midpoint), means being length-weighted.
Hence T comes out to 2.7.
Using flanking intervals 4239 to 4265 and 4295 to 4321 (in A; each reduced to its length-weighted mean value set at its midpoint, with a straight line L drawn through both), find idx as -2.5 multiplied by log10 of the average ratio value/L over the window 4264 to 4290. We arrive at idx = -0.06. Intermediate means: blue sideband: 9.72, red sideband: 9.82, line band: 10.3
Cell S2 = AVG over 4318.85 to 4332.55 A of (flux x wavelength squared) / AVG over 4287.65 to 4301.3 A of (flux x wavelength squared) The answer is 1.33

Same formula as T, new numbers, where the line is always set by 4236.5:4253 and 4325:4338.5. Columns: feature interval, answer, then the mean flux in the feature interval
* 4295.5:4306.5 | 2.2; 8.85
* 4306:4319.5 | 0.9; 10.4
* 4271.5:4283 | 0.4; 10.6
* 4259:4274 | 1.5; 9.84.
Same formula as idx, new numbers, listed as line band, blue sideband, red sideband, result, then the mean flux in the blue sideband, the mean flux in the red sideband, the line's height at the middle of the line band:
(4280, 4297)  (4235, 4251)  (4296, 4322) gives 0.05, 11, 9.83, 10.2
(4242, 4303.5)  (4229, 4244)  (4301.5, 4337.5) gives 0.16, 11.4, 10.8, 11.1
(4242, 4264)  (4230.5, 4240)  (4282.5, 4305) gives 0.15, 11.5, 9.1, 10.8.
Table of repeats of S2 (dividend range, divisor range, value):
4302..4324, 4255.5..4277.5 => 1.09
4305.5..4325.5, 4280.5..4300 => 1.14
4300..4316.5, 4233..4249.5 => 0.96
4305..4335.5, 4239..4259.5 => 1.15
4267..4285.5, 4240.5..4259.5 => 1.12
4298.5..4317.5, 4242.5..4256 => 1.04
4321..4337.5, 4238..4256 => 1.14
